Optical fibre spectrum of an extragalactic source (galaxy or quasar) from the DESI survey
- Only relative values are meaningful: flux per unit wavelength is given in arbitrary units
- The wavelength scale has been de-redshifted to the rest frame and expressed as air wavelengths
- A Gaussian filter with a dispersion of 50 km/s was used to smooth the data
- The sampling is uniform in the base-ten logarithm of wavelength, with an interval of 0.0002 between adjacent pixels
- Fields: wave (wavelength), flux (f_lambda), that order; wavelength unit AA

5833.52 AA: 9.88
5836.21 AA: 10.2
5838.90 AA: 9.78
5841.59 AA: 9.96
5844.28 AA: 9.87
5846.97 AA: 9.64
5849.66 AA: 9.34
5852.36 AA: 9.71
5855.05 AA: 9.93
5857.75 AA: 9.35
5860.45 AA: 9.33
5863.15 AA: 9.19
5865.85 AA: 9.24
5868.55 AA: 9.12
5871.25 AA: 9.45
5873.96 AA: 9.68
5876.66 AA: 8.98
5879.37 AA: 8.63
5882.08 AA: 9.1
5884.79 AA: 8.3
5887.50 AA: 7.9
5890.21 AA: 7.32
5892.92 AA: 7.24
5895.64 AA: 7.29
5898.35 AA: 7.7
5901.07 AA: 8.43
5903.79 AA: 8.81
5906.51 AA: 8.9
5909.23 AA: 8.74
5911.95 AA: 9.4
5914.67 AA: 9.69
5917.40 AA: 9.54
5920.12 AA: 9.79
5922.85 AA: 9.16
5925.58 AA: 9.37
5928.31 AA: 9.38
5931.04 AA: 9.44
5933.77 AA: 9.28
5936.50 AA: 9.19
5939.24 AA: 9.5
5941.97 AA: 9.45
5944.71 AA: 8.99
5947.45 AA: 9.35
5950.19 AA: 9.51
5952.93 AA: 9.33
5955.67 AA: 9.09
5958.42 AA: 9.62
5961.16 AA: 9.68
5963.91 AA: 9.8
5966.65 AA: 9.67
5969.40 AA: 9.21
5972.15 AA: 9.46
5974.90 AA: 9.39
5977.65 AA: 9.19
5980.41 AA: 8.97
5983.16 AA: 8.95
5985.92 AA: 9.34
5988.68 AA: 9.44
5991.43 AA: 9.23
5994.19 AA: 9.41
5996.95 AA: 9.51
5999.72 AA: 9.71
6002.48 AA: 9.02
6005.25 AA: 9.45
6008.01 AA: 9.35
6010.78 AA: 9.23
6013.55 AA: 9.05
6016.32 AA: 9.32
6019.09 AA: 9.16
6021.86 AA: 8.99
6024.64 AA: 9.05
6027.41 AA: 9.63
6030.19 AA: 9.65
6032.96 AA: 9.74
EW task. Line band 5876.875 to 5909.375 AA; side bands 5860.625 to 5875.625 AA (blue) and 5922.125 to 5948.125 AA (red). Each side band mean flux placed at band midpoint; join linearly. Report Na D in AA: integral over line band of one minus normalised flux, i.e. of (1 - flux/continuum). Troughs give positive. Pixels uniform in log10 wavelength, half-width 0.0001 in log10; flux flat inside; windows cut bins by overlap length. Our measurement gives 3.9 AA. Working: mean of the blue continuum 9.33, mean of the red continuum 9.31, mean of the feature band 8.2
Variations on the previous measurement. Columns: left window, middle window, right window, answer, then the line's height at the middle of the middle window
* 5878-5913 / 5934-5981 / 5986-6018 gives -2.58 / 8.89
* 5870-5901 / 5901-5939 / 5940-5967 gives -1.56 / 8.89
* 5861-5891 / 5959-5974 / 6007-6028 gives -0.80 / 9.08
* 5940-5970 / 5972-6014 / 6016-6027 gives -0.08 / 9.28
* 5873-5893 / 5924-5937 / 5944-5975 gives -0.40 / 9.06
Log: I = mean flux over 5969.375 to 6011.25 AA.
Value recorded 9.31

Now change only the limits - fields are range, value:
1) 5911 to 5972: 9.43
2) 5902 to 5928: 9.26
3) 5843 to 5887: 9.28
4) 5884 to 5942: 8.8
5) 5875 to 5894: 8.25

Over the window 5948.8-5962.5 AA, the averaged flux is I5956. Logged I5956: 9.45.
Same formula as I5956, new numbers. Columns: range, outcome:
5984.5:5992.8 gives 9.34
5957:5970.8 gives 9.59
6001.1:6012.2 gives 9.26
